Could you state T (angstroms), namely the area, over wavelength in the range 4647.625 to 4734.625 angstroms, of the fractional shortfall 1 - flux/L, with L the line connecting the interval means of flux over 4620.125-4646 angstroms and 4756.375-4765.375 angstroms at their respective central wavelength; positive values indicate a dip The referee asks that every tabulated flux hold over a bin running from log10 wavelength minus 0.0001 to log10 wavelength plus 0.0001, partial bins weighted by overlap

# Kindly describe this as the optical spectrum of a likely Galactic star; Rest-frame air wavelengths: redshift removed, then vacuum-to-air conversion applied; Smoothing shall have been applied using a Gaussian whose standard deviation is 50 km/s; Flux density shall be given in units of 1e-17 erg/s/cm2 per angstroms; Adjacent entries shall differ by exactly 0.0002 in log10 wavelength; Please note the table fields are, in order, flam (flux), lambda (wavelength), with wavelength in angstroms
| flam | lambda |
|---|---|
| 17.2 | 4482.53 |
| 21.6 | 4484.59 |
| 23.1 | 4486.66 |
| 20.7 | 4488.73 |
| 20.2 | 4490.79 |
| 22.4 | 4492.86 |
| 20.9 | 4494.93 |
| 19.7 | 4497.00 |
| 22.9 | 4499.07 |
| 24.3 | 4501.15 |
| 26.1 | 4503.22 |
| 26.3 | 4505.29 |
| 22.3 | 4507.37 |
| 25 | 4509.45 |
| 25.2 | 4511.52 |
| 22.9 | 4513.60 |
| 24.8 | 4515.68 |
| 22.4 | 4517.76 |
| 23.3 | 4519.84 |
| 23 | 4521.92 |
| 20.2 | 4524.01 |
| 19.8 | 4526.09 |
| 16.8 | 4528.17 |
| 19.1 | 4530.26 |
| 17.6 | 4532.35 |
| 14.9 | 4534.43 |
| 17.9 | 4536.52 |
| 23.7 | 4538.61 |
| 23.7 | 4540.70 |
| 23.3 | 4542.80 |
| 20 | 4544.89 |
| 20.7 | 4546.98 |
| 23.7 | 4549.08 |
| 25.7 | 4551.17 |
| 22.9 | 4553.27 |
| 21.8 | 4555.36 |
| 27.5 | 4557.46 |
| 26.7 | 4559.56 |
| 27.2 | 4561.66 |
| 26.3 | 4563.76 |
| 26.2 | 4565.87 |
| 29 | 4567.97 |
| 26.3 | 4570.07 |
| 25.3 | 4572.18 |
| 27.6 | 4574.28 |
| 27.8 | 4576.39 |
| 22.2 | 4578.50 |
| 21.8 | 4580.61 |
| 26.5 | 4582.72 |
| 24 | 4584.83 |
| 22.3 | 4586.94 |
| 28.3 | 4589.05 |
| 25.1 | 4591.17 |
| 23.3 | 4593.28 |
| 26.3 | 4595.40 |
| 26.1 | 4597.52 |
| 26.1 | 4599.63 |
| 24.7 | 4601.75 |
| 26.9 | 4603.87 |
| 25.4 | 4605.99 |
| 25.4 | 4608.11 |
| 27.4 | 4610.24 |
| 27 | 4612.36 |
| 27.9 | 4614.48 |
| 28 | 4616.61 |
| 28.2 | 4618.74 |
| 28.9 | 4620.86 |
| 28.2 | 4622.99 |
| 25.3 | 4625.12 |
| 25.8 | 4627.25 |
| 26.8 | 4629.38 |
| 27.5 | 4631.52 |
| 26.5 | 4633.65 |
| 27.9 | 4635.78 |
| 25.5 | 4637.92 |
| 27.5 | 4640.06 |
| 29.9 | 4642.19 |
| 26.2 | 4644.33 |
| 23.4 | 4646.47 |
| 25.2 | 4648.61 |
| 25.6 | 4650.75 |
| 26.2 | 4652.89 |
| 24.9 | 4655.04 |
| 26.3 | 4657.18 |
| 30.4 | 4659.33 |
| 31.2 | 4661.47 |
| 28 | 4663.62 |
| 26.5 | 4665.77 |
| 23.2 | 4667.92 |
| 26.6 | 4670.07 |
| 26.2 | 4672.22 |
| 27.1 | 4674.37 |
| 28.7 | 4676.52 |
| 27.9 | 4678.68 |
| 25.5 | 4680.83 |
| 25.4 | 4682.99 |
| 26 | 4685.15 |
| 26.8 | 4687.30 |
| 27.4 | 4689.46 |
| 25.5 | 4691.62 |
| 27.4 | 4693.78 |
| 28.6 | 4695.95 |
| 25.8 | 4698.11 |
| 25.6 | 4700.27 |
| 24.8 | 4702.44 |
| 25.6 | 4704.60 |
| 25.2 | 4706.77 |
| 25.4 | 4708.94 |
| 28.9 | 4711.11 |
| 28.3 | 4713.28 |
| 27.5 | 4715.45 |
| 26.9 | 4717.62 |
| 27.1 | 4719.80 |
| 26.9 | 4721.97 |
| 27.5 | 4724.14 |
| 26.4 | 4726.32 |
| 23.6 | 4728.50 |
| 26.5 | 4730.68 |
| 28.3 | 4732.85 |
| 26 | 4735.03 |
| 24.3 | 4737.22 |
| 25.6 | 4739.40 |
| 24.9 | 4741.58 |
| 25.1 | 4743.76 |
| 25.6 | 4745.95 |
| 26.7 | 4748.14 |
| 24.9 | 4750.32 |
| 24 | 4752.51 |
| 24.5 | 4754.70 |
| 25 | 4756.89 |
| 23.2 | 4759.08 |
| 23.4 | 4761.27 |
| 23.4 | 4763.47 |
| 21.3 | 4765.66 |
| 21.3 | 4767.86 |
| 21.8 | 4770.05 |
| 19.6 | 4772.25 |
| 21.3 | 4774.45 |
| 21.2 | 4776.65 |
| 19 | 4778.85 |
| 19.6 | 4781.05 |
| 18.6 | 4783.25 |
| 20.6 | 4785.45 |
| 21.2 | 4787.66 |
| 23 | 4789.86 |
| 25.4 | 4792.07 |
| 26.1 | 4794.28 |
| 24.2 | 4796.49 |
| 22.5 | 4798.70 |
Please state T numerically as -4.4 angstroms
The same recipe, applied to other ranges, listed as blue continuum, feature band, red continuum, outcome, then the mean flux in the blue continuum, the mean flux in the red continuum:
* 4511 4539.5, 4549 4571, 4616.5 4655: -3.1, 20.7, 26.7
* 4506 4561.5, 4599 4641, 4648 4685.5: -2.8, 22.2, 26.7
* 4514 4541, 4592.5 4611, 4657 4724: -1.8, 20.5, 26.9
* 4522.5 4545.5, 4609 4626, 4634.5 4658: -2.1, 19.8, 26.2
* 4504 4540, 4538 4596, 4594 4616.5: -1.7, 21.5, 26.3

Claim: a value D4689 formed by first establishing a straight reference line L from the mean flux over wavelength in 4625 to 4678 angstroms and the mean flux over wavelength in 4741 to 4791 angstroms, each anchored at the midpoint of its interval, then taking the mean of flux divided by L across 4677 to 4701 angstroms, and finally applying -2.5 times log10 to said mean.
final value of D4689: -0.05 mag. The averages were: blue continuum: 26.8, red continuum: 22.5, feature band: 26.6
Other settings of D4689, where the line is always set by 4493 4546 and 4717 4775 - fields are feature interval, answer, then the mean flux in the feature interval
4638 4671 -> -0.14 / 26.7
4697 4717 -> -0.09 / 26.4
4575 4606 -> -0.11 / 25.1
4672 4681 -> -0.15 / 27.3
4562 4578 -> -0.19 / 26.8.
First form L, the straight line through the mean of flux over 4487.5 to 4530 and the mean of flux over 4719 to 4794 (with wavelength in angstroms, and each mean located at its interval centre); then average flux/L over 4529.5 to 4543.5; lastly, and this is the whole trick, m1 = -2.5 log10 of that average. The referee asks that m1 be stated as 0.13 mag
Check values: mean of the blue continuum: 22.4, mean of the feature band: 20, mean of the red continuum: 23.7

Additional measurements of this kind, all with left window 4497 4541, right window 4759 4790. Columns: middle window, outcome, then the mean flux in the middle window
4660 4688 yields -0.25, 26.9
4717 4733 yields -0.24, 26.5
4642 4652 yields -0.19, 25.7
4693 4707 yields -0.22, 26.2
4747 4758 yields -0.18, 25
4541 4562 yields -0.10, 23.8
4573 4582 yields -0.15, 24.9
